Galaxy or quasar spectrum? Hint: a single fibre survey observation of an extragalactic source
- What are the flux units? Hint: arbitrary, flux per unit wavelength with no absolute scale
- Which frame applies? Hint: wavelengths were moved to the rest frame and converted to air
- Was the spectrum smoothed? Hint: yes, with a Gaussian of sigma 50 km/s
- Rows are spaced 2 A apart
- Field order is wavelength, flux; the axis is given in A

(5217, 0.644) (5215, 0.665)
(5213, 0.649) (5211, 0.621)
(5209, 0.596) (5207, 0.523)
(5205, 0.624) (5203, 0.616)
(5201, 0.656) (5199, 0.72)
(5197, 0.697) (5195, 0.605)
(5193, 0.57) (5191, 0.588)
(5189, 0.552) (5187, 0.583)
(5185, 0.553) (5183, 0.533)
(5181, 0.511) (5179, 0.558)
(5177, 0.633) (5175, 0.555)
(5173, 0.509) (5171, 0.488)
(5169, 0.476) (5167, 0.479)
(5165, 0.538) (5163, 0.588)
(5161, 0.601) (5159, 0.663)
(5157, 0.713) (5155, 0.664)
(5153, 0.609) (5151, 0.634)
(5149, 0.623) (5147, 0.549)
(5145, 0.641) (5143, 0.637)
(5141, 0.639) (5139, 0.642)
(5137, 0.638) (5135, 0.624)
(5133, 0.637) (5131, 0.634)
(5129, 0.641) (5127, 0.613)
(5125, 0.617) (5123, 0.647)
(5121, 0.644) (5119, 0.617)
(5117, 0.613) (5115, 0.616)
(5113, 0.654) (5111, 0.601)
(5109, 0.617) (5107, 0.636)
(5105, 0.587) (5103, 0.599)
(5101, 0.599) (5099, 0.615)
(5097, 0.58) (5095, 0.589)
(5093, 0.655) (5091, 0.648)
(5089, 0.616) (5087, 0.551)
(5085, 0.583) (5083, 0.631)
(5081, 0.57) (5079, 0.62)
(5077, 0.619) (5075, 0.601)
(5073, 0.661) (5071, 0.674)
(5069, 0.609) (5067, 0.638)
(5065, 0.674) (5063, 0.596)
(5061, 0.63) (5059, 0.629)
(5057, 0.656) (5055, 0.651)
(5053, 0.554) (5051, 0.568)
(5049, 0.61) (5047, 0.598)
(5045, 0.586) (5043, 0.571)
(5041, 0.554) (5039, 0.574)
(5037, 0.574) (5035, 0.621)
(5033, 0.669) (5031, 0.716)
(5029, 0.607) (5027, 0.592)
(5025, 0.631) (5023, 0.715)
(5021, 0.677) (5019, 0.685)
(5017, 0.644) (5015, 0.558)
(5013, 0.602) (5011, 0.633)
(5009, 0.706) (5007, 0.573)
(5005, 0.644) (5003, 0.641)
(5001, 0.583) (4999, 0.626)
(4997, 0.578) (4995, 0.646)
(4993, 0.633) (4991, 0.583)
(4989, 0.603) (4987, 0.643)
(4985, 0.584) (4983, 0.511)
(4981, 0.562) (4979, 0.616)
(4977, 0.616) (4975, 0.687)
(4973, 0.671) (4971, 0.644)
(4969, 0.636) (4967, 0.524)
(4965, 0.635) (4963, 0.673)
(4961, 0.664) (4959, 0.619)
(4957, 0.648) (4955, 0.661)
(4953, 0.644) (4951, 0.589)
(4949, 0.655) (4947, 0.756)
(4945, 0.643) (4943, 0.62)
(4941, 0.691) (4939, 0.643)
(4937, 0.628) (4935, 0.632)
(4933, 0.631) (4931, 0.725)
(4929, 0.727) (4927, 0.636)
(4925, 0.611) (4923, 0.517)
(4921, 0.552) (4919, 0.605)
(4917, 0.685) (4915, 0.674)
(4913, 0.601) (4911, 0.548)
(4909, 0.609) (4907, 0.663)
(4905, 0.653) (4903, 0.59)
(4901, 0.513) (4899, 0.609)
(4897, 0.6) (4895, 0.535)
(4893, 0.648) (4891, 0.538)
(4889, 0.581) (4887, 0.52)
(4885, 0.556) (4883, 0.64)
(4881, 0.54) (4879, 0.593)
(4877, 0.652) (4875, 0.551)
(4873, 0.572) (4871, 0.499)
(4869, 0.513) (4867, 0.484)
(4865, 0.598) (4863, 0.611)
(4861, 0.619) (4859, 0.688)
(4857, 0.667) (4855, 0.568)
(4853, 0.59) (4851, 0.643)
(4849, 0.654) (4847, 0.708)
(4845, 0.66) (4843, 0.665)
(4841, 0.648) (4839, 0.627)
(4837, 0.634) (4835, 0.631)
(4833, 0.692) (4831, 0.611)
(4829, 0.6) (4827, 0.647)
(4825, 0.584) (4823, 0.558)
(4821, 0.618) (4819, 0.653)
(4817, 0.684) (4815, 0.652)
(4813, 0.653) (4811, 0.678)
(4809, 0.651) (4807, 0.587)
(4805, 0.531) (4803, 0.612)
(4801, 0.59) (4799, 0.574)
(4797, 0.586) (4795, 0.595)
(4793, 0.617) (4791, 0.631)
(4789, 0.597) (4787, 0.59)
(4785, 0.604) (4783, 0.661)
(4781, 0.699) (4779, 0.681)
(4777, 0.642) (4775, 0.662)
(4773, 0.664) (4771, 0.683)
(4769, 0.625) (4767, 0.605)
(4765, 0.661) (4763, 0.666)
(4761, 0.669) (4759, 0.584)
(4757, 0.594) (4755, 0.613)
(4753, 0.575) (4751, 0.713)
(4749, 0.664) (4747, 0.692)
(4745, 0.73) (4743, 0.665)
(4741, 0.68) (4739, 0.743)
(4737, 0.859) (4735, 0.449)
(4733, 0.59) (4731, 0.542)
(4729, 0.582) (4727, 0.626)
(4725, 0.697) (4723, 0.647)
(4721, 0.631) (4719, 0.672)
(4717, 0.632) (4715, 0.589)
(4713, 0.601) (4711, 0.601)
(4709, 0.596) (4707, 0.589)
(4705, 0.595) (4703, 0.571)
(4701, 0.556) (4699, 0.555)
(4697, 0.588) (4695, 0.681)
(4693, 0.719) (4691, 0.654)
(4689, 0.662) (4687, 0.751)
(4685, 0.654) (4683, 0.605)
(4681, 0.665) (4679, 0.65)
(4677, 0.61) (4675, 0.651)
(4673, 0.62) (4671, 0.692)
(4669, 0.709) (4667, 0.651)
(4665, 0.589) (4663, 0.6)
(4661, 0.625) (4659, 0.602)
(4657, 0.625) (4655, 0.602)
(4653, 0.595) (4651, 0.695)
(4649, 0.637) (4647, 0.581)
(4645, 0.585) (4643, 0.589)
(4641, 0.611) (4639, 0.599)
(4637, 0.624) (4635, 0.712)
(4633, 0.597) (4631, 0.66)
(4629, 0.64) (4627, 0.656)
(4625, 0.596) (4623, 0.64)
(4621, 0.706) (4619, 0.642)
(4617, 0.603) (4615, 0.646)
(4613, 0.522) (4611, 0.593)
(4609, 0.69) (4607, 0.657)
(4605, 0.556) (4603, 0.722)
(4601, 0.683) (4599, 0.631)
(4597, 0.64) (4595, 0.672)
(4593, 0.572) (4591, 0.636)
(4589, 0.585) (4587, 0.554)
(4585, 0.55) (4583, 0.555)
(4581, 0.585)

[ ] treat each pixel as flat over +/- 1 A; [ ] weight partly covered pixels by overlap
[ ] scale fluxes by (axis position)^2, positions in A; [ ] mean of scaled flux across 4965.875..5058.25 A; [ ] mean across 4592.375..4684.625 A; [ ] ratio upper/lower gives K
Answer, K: 1.1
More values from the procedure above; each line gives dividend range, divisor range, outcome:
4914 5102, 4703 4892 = 1.09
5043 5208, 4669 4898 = 1.12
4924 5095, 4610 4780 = 1.12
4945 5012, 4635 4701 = 1.13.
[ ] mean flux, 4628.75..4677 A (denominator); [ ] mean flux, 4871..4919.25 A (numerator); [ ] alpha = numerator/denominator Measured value 0.9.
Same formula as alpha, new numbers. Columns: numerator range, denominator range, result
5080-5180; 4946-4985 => 0.96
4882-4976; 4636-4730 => 1.00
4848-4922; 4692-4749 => 0.94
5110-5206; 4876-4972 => 0.98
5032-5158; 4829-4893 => 1.02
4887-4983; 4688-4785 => 0.98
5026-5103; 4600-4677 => 0.97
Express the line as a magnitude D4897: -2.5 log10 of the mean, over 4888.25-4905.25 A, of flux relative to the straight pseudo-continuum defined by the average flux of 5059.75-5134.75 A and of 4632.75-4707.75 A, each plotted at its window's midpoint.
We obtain 0.076 mag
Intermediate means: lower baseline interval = 0.629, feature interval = 0.582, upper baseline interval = 0.62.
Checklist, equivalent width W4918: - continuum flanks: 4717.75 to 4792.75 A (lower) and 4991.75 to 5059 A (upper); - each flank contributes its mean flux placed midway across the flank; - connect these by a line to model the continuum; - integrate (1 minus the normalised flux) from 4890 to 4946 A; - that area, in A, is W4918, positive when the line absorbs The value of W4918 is 1.0 A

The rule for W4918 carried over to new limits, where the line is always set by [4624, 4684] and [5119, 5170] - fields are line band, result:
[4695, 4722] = 1.13 A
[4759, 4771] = -0.33 A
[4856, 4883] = 1.62 A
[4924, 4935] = -0.73 A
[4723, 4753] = -1.41 A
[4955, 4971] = -0.28 A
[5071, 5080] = -0.19 A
